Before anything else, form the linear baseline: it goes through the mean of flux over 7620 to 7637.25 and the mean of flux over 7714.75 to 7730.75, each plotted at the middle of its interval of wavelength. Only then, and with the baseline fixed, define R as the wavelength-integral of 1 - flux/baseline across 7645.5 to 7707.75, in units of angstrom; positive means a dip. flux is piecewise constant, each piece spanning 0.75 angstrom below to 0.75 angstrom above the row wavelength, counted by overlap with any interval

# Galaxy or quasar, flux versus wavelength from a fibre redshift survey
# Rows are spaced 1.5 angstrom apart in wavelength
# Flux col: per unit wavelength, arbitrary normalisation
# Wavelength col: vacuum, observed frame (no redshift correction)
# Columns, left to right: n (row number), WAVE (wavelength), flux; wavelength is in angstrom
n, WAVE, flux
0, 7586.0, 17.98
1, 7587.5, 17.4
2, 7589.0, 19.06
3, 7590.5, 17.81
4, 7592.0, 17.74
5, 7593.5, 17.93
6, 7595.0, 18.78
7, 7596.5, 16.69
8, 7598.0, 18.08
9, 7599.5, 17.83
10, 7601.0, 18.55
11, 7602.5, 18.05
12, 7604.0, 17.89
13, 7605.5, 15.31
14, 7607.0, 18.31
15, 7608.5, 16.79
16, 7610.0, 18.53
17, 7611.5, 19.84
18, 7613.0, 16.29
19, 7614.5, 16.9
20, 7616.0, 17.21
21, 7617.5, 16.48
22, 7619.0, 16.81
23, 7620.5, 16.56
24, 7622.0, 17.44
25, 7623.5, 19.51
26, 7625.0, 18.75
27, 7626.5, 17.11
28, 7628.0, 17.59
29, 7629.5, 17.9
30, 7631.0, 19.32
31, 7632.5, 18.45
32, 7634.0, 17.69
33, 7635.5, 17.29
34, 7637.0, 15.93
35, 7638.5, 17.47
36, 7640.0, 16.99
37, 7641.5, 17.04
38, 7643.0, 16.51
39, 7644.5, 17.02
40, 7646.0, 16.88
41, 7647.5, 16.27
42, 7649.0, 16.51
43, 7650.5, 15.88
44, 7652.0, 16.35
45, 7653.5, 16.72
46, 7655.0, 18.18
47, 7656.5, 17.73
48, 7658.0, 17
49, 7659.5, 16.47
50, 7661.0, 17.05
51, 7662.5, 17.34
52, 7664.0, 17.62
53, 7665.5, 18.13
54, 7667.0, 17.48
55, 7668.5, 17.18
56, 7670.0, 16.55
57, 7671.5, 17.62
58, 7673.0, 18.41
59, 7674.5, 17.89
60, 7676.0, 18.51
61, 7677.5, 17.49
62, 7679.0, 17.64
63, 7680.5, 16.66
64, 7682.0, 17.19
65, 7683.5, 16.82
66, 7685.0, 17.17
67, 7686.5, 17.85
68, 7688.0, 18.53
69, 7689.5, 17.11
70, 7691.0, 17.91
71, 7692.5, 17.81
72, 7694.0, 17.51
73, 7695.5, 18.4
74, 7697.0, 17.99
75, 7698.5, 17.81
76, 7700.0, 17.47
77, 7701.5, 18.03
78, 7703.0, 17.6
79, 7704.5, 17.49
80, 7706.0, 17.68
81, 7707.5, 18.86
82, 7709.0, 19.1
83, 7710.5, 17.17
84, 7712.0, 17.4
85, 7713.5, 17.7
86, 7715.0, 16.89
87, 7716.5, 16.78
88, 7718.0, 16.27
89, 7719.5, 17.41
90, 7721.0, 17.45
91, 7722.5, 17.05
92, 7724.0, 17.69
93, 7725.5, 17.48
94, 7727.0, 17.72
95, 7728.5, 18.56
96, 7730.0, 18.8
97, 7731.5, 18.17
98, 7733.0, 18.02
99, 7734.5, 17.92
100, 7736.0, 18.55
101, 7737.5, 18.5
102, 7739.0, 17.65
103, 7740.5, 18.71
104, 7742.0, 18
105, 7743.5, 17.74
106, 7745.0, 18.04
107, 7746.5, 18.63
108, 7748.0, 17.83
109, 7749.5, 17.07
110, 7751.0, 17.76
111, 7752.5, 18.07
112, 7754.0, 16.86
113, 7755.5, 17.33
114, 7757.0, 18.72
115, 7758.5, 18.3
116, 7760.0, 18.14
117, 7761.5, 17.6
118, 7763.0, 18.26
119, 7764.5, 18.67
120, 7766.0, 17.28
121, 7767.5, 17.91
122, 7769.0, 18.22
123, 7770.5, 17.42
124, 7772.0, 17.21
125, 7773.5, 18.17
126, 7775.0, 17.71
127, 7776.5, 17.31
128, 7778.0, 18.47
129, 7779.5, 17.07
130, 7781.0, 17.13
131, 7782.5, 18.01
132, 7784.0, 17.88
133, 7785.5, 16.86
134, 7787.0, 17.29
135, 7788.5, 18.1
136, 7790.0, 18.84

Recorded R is 0.8 angstrom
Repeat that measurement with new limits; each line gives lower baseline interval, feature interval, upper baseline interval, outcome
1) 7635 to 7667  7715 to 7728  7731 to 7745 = 0.5 angstrom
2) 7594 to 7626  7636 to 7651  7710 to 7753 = 0.9 angstrom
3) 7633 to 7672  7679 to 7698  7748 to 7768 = -0.3 angstrom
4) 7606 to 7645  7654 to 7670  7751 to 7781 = 0.2 angstrom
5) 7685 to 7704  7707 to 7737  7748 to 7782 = 0.1 angstrom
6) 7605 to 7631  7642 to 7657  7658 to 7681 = 0.6 angstrom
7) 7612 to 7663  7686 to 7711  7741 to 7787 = -0.6 angstrom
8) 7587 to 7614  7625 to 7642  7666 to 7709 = 0.2 angstrom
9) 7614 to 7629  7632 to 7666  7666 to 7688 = 0.8 angstrom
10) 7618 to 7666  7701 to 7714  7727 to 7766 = -0.1 angstrom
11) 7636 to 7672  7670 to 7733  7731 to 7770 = -0.7 angstrom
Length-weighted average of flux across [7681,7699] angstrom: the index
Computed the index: 17.7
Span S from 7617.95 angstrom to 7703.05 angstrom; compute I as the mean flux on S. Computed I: 17.4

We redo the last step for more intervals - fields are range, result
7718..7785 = 17.9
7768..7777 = 17.7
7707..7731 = 17.6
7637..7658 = 16.9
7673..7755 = 17.8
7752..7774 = 17.9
